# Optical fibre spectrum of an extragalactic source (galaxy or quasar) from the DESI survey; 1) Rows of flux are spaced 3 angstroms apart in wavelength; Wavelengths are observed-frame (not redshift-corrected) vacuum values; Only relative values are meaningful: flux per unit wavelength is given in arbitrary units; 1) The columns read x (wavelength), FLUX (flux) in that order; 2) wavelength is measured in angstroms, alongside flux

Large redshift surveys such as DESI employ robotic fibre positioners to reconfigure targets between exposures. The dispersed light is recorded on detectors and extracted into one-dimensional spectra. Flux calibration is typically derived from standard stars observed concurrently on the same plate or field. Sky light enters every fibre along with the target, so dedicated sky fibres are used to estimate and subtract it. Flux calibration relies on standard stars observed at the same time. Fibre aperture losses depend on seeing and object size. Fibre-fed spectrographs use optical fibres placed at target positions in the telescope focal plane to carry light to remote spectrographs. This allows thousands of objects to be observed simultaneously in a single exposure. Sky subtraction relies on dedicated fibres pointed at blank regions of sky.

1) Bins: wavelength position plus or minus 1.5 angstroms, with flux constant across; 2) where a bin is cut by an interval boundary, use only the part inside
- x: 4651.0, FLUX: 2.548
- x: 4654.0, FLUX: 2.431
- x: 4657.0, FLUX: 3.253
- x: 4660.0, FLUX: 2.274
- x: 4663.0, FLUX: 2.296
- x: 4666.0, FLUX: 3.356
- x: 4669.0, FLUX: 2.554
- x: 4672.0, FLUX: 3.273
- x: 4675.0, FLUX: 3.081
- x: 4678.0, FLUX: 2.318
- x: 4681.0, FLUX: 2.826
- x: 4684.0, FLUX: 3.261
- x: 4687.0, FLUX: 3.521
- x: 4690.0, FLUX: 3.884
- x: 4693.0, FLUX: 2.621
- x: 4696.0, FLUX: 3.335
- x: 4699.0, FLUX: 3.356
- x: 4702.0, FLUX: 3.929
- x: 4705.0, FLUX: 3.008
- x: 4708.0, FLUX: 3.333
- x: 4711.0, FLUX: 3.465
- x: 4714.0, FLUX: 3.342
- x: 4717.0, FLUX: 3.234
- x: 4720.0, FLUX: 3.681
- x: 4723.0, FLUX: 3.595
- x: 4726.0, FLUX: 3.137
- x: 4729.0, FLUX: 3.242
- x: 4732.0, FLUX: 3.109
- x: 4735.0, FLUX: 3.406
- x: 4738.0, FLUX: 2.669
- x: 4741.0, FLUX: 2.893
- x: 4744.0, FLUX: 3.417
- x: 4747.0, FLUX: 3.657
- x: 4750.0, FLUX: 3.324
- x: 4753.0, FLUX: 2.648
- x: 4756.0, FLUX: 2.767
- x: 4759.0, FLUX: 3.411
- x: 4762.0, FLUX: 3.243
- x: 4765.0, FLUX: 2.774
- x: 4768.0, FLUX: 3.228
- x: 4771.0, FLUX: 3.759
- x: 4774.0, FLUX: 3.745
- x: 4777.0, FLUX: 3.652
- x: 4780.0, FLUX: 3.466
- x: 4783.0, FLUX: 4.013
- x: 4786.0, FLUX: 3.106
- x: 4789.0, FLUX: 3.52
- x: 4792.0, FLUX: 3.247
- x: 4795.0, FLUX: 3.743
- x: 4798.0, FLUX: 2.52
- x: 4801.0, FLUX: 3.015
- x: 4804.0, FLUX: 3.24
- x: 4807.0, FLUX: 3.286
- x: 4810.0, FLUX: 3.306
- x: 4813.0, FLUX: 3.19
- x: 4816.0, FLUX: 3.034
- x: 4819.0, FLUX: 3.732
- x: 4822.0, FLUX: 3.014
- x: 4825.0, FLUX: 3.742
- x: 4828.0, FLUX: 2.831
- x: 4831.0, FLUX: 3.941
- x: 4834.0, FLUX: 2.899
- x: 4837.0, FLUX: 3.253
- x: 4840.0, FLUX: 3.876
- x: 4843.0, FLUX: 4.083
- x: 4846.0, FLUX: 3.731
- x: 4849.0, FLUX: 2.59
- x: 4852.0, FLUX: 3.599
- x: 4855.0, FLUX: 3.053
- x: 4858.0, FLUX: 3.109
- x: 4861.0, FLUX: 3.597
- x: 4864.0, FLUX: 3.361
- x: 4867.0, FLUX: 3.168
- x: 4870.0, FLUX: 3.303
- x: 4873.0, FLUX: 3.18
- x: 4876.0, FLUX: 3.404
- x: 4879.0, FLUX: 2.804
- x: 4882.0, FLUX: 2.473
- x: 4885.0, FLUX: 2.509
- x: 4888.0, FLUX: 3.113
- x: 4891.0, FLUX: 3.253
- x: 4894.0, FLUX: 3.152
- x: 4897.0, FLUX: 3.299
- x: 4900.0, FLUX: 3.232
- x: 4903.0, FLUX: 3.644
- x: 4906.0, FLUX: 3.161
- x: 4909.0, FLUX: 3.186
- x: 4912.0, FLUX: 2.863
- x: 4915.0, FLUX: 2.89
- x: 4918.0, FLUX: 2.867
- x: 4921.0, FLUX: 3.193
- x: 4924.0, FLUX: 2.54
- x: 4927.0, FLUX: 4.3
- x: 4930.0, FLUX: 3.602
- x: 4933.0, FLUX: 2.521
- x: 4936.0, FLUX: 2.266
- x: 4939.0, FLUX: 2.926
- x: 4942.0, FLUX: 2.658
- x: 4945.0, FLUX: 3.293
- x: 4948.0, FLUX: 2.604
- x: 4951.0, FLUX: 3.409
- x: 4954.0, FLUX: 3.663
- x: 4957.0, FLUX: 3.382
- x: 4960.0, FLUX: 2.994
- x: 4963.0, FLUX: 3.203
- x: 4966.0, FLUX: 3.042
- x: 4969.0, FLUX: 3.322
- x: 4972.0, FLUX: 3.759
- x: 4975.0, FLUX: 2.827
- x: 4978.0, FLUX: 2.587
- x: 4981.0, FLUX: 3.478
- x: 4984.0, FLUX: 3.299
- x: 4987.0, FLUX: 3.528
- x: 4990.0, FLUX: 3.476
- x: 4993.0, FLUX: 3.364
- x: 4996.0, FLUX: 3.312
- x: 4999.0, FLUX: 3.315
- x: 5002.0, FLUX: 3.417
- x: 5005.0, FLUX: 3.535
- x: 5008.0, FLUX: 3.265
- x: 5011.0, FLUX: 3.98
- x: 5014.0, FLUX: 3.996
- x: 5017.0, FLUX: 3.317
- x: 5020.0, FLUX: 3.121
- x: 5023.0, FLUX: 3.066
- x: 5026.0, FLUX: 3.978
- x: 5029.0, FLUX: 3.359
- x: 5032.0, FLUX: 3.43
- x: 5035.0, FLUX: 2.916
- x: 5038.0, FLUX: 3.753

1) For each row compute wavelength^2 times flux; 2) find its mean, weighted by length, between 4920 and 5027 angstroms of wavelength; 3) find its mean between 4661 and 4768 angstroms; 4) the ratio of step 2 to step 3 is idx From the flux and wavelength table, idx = 1.1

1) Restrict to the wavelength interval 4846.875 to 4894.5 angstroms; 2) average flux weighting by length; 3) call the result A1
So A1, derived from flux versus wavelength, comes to 3.11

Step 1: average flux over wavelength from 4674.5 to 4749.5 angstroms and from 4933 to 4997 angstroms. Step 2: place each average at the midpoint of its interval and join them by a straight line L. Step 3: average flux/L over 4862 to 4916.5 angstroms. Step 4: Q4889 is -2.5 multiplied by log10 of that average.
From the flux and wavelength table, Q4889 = 0.02 mag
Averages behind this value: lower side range 3.26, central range 3.12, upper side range 3.15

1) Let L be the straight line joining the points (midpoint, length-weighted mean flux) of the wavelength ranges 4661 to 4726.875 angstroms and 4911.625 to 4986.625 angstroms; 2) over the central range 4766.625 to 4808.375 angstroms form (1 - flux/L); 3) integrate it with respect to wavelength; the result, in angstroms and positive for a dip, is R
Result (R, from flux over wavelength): -3.08 angstroms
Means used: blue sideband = 3.19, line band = 3.4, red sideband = 3.11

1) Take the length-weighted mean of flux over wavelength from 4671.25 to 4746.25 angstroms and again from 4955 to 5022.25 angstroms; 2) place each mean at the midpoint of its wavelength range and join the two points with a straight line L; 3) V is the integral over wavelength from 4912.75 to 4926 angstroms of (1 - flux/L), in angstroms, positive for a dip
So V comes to 1.6 angstroms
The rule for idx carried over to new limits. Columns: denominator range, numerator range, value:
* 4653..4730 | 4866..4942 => 1.06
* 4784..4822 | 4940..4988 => 1.05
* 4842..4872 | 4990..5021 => 1.10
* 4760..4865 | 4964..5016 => 1.08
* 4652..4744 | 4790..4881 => 1.12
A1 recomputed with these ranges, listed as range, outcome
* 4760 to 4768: 3.07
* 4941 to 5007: 3.25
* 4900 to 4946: 3.06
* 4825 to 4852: 3.43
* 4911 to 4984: 3.1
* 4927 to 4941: 2.98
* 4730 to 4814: 3.26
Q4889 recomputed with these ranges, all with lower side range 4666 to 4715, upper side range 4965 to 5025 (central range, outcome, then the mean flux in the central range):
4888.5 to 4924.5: 0.064 mag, 3.12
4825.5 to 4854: -0.049 mag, 3.43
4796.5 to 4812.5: 0.061 mag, 3.08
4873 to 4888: 0.152 mag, 2.87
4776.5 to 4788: -0.097 mag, 3.55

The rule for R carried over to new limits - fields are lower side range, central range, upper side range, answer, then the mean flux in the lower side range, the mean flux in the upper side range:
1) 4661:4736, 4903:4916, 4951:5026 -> 0.8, 3.2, 3.36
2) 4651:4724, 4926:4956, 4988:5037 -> 2.3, 3.12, 3.43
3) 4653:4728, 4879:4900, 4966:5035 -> 2.0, 3.14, 3.38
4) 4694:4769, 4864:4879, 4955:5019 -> 0.3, 3.24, 3.35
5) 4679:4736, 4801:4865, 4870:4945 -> -4.0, 3.32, 3.05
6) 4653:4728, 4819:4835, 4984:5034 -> -0.3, 3.14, 3.46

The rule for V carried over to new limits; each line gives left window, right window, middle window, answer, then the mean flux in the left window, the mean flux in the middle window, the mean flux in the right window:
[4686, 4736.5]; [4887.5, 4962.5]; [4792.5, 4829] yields 0.26 angstroms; 3.36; 3.23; 3.12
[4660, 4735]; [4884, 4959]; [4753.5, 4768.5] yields 0.55 angstroms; 3.18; 3.05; 3.1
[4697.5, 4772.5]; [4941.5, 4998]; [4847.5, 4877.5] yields 0.10 angstroms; 3.27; 3.24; 3.23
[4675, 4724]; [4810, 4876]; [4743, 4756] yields 0.42 angstroms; 3.28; 3.2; 3.35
